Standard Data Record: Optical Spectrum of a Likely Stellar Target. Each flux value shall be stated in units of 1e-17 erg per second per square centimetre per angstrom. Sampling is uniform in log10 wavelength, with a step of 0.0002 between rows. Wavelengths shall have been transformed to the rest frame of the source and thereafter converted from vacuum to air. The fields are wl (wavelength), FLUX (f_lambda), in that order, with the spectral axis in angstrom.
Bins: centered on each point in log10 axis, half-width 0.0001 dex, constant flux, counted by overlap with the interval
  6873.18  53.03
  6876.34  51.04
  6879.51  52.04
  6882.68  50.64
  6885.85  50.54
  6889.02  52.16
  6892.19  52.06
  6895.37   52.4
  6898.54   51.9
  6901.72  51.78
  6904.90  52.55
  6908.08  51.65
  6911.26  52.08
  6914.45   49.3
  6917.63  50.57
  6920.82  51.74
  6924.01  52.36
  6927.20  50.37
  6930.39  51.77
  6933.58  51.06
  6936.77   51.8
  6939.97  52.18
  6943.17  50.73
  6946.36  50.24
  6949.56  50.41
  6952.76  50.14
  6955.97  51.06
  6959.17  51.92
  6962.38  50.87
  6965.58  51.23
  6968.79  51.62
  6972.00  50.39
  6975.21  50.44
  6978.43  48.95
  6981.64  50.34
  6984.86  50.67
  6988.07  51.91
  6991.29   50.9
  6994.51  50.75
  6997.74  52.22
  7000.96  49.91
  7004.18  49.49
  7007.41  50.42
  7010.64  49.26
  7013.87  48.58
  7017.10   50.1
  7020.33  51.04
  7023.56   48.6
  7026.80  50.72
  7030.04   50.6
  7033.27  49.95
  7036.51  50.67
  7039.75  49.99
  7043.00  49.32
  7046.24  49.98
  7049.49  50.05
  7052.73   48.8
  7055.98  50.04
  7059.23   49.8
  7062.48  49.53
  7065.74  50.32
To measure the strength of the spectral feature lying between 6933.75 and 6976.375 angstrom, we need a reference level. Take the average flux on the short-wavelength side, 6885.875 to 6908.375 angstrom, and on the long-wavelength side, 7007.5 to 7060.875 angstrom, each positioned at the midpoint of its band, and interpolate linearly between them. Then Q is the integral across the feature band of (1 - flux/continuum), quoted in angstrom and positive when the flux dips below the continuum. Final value 0.07 angstrom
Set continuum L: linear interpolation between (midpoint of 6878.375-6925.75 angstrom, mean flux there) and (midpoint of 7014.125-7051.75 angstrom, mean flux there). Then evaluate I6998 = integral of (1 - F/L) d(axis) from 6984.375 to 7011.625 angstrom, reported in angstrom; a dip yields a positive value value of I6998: -0.1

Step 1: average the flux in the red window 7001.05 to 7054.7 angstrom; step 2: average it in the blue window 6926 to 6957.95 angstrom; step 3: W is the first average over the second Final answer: 0.98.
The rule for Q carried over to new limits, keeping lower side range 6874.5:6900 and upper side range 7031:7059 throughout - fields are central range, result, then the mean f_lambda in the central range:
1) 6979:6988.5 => -0.01 angstrom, 50.7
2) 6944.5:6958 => 0.11 angstrom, 50.5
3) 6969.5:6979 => 0.09 angstrom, 50.2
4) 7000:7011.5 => 0.12 angstrom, 49.8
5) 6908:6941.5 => -0.08 angstrom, 51.3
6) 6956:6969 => -0.14 angstrom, 51.4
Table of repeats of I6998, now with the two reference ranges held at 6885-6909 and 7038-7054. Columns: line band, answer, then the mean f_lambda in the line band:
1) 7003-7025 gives 0.2 angstrom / 49.7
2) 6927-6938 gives 0.0 angstrom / 51.4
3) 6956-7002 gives -0.2 angstrom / 50.9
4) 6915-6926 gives 0.1 angstrom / 51.3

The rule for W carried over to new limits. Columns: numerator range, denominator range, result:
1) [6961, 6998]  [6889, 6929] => 0.98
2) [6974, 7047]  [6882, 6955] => 0.98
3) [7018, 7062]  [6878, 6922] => 0.97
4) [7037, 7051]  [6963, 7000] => 0.98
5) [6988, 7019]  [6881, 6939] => 0.98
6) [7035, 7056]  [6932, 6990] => 0.98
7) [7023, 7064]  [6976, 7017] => 0.99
